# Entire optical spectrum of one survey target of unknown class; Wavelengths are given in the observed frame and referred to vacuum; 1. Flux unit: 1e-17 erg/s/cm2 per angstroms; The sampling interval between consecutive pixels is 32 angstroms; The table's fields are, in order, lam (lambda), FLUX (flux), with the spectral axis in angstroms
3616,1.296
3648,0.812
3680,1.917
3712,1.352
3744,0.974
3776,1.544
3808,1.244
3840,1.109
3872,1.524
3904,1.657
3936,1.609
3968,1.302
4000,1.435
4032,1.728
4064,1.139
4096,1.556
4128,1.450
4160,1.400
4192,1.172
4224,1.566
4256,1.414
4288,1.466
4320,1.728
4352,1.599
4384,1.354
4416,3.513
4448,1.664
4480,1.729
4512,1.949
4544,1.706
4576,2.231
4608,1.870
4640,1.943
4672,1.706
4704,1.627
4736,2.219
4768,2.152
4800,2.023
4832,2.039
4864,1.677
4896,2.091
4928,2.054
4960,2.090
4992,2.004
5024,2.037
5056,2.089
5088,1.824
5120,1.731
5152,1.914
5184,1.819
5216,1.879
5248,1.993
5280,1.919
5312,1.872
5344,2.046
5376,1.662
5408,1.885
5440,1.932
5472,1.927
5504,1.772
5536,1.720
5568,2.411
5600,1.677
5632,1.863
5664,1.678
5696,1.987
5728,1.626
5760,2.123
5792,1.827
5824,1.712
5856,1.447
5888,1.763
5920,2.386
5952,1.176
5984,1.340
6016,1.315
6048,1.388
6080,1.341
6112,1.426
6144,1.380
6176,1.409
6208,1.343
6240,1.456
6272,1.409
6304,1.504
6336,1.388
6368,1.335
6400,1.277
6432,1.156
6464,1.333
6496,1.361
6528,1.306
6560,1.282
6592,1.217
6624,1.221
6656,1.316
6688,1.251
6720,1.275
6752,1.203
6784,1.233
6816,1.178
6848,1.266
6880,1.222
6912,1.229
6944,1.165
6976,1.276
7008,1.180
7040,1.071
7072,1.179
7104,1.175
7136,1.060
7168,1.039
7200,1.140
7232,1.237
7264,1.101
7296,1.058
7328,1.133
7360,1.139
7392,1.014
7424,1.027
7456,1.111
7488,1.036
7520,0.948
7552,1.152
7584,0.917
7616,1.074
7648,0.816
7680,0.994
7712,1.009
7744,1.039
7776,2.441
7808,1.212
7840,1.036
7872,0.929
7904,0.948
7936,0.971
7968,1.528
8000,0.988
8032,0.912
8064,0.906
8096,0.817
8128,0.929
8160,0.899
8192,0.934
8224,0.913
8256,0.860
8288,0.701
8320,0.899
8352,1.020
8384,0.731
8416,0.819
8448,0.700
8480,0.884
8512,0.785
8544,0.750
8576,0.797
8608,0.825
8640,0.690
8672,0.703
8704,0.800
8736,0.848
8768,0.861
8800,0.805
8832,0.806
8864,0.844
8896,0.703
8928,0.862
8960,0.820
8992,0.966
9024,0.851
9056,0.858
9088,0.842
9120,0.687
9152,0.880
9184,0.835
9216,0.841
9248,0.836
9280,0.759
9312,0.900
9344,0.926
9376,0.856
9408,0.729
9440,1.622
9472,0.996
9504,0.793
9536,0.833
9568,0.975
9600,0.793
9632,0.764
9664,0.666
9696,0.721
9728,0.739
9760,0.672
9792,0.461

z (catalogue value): 0.184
